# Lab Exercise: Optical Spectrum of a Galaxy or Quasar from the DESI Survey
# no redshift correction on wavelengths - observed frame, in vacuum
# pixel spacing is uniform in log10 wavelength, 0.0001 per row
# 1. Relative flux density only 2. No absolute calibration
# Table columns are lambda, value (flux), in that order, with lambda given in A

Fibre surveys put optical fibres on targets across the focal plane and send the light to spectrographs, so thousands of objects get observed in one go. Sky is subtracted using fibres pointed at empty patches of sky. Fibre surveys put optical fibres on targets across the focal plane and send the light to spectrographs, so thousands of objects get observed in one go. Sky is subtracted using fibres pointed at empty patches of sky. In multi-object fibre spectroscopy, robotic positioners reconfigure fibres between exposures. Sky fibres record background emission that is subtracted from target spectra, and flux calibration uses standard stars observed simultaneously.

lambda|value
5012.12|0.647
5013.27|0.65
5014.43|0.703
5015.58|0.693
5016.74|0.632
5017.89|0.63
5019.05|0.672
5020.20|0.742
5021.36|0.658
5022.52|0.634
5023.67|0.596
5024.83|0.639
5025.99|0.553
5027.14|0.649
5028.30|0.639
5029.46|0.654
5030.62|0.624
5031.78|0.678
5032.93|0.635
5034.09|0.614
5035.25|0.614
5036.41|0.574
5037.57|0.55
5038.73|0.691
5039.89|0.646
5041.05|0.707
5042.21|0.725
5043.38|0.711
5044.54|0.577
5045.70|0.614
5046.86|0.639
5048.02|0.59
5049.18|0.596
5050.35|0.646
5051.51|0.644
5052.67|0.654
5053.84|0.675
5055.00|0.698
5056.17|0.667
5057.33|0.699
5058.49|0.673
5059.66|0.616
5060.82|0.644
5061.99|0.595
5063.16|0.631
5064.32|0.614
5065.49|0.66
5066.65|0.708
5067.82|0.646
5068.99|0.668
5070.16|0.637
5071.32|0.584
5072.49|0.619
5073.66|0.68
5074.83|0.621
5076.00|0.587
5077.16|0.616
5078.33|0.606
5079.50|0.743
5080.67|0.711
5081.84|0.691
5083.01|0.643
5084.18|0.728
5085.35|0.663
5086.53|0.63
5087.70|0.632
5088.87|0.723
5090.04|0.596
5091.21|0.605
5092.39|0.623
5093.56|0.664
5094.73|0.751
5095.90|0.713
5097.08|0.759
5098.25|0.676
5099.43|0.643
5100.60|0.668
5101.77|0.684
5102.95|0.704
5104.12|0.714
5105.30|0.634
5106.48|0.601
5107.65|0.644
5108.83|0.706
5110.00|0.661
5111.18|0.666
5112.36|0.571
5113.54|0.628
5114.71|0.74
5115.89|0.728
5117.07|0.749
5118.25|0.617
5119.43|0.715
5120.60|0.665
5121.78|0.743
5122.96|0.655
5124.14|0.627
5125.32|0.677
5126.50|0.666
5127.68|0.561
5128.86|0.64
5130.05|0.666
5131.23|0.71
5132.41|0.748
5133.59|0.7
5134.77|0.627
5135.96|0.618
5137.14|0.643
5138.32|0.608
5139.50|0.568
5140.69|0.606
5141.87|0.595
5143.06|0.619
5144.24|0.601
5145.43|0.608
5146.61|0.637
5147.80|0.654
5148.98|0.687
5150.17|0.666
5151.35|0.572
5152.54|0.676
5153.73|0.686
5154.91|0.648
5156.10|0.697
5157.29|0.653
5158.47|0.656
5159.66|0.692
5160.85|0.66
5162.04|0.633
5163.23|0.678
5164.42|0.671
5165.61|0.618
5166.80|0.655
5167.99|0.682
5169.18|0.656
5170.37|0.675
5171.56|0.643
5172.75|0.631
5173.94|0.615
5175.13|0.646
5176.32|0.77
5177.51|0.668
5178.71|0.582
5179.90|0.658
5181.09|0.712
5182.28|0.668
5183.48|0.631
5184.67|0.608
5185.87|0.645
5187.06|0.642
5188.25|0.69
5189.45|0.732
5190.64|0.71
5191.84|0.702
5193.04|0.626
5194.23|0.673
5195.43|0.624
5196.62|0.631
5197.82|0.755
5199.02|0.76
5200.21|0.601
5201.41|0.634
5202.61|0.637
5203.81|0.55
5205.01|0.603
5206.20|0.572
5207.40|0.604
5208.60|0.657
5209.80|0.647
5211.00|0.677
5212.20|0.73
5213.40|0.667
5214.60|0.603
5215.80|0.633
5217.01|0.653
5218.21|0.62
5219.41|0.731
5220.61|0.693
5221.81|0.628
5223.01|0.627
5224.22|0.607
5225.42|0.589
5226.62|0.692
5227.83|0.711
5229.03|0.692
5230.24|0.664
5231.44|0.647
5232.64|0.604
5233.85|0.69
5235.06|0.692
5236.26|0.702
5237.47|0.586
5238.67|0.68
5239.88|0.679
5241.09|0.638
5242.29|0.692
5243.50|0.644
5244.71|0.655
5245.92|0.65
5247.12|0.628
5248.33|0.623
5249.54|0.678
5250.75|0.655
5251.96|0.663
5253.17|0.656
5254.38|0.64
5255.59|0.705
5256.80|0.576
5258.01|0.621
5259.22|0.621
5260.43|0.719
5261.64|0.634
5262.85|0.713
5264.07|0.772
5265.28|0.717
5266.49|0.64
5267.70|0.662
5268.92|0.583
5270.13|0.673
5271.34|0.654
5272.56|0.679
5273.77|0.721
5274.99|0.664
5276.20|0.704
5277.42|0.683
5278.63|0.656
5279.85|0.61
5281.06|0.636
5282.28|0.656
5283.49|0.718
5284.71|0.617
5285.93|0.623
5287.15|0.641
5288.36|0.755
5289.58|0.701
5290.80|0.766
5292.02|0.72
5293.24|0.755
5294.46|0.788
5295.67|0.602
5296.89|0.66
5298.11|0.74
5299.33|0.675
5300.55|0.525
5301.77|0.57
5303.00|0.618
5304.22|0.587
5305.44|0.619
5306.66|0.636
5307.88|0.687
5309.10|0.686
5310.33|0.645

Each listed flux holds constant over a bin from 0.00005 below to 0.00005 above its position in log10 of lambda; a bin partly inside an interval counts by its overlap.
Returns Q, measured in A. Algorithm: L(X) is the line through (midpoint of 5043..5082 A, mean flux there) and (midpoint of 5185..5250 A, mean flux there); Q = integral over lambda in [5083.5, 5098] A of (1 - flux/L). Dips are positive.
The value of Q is -0.6 A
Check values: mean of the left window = 0.645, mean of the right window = 0.655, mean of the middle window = 0.674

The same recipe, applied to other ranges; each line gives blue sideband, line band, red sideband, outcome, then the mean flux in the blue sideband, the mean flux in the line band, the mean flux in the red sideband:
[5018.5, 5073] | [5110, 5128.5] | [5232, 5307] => -0.5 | 0.643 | 0.667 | 0.663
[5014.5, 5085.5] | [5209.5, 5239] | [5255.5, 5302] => 0.3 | 0.647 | 0.659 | 0.671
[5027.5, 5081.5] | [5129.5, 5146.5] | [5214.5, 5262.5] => 0.3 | 0.644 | 0.637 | 0.654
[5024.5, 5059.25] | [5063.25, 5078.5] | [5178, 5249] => 0.2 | 0.642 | 0.635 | 0.654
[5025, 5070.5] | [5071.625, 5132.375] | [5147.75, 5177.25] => -1.4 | 0.642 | 0.666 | 0.661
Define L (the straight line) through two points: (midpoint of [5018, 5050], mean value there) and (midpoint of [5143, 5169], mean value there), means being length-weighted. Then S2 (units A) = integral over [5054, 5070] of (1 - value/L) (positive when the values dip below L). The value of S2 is -0.4 A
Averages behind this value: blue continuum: 0.638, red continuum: 0.653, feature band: 0.655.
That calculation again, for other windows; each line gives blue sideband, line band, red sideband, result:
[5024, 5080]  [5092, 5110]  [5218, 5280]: -0.9 A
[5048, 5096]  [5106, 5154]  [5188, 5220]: 0.1 A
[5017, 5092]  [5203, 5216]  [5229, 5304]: 0.6 A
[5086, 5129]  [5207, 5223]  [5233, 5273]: 0.1 A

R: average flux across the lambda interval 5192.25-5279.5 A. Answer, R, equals 0.657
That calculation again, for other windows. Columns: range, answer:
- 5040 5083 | 0.65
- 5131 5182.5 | 0.652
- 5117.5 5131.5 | 0.662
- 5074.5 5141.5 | 0.663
